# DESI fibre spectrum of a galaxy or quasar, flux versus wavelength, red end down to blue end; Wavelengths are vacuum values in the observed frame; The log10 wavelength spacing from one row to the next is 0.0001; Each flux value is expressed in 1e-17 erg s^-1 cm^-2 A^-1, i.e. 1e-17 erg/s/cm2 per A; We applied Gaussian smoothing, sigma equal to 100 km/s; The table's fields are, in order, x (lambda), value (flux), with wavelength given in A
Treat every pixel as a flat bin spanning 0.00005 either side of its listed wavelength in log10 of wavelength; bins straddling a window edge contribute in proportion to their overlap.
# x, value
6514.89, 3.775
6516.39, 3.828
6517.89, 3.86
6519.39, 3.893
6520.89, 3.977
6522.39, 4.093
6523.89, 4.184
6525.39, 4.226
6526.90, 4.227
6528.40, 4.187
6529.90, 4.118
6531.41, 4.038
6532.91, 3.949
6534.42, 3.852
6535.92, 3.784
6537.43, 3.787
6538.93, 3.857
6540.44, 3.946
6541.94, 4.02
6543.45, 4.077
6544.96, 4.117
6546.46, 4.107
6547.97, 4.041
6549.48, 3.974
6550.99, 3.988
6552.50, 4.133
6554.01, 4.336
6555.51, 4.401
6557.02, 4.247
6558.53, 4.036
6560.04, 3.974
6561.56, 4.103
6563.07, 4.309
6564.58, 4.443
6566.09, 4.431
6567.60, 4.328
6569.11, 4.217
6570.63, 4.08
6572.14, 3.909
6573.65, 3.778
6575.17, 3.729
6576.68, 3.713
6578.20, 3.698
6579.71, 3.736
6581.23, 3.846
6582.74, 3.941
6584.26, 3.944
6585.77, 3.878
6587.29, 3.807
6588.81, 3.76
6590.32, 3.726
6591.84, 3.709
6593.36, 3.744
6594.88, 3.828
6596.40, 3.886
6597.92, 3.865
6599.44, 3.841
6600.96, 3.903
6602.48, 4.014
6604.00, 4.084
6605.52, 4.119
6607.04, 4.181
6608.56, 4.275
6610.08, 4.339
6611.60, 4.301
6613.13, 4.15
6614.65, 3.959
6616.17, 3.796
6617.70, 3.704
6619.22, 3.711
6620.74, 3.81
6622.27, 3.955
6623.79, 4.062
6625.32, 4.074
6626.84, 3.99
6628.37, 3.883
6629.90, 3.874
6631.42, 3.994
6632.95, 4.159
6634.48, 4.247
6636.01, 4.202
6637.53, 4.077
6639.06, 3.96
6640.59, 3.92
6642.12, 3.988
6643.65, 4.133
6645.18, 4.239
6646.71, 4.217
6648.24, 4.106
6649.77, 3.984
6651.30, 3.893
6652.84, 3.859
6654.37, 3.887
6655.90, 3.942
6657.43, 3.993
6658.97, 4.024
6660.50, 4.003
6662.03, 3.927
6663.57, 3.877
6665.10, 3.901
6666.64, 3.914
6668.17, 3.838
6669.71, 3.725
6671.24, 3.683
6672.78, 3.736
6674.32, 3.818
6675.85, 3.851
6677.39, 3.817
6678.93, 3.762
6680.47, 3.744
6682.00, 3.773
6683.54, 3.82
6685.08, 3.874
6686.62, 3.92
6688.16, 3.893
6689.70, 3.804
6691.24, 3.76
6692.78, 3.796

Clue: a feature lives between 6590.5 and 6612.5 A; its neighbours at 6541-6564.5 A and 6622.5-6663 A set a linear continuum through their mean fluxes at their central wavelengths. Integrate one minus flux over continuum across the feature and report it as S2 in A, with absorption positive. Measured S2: 0.4 A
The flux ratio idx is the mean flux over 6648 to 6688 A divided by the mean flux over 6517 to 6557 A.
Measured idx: 1.0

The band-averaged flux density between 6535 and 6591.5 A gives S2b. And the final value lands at 4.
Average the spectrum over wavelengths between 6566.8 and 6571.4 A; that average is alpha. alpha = 4.21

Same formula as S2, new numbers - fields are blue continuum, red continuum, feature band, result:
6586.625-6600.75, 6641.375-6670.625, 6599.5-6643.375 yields -1.70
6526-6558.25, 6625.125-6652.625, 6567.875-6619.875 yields 1.68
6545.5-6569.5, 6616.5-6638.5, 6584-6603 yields 1.15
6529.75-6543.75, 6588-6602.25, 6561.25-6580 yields -0.87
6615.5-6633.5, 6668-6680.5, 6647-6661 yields -0.52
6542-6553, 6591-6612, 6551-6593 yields 0.27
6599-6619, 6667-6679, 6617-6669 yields -0.99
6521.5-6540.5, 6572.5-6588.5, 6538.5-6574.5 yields -1.93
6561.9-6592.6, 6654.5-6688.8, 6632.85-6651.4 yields -0.97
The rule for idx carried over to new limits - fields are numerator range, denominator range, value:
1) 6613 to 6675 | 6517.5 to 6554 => 0.98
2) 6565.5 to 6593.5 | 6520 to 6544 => 0.97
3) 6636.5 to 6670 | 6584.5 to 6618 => 1.01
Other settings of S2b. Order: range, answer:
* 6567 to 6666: 3.96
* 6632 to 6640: 4.12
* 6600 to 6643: 4.03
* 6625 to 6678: 3.96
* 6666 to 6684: 3.79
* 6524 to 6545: 4.01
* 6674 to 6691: 3.82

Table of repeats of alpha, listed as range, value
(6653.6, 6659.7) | 3.96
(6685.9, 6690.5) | 3.87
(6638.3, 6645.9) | 4.05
